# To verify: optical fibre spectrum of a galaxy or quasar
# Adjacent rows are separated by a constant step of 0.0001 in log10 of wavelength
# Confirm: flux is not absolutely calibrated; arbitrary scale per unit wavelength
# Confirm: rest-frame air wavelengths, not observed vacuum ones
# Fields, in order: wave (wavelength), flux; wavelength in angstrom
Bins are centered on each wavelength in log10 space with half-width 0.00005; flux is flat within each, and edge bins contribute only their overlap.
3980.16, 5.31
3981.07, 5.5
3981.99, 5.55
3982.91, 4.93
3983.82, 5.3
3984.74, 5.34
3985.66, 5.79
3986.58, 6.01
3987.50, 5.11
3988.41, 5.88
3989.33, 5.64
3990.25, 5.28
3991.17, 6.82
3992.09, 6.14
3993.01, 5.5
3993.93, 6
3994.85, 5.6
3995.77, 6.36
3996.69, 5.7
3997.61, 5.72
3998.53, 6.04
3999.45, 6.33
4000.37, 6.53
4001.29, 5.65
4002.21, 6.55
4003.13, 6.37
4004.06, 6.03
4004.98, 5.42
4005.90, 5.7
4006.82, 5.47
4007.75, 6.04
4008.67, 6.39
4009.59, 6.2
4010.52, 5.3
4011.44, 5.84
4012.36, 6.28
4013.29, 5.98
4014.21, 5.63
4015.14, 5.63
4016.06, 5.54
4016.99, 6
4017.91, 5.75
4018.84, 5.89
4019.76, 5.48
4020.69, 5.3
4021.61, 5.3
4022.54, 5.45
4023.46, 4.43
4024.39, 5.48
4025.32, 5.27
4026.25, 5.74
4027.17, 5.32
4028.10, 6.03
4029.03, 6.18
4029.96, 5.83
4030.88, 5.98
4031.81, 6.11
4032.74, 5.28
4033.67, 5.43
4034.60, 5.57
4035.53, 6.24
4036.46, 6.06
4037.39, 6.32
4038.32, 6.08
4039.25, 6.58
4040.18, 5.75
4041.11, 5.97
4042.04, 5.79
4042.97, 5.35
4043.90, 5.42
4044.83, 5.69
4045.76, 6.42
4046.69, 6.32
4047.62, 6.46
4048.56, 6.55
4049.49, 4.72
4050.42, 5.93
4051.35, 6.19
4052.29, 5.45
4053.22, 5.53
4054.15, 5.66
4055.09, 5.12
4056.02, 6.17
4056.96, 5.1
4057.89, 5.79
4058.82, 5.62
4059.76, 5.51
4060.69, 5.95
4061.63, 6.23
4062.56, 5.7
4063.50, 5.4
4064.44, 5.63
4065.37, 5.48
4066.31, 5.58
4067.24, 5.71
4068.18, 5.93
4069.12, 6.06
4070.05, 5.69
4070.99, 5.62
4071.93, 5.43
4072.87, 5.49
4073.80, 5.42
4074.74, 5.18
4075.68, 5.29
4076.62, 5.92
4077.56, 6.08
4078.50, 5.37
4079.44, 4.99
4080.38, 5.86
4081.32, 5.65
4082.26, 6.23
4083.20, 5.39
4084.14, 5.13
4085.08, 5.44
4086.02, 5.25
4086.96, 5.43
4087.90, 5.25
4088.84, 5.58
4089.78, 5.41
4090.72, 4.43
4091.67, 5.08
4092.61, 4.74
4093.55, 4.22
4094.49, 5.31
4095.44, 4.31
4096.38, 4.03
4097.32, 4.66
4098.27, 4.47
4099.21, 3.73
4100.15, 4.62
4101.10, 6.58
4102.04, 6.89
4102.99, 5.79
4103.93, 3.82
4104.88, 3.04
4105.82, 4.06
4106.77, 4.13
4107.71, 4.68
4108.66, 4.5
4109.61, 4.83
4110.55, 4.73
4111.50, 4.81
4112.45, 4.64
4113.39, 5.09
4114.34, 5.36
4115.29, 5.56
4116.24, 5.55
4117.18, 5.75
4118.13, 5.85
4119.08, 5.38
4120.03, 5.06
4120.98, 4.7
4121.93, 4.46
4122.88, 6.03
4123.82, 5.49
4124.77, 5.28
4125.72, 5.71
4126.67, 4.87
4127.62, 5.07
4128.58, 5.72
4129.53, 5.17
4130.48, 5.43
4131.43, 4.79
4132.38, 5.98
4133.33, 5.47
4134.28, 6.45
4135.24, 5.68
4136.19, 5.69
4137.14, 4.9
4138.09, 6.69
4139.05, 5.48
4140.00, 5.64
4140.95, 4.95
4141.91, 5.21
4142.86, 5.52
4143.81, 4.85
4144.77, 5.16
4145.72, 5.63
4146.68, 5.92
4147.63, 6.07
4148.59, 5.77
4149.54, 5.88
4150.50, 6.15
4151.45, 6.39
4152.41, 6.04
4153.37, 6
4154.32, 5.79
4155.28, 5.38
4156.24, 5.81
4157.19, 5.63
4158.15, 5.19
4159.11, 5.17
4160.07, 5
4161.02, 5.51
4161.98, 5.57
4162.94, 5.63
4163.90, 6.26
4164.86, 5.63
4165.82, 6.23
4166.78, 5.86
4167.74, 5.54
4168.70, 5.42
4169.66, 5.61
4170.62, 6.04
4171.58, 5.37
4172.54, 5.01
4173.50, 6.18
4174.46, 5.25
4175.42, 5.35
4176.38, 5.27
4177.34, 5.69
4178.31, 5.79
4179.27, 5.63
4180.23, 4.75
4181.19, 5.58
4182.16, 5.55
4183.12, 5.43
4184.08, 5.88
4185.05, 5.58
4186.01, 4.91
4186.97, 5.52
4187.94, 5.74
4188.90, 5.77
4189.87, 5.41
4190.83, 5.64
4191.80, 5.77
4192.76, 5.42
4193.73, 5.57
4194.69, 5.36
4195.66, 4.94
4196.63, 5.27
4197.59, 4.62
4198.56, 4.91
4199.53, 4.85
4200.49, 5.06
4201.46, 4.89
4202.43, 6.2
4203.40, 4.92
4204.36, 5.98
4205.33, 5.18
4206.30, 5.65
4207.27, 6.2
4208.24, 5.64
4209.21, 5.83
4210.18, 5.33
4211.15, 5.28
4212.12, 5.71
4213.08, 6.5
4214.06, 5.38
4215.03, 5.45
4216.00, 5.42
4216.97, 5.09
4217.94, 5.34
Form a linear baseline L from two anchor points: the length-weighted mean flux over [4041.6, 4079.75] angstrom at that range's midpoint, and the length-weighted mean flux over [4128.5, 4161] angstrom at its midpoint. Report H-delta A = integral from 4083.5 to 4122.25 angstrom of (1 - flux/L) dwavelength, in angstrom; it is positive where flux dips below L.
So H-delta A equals 4.84 angstrom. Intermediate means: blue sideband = 5.68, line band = 4.94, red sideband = 5.6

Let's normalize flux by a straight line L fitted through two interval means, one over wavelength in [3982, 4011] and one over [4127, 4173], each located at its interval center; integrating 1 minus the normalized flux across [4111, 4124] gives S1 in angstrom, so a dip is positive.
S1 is 0.9 angstrom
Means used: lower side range 5.84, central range 5.26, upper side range 5.61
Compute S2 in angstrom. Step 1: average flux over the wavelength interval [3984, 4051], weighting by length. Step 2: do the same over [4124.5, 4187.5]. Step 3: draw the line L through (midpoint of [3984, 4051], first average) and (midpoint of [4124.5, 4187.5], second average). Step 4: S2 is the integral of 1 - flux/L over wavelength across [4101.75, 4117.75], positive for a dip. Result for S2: 2.2 angstrom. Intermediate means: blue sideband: 5.82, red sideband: 5.57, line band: 4.88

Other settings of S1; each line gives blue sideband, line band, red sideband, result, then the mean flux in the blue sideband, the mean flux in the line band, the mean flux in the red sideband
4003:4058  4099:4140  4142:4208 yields 3.0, 5.77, 5.21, 5.54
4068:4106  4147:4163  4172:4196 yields -0.9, 5.19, 5.71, 5.48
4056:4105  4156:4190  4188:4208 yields -1.1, 5.34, 5.55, 5.39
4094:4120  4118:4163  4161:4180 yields -2.0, 4.9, 5.52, 5.63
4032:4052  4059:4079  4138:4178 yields 0.7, 5.91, 5.65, 5.63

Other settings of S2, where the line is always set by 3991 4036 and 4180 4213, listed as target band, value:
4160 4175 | -0.4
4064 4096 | 1.6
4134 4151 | -0.3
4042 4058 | -0.1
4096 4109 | 2.3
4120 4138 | 0.6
